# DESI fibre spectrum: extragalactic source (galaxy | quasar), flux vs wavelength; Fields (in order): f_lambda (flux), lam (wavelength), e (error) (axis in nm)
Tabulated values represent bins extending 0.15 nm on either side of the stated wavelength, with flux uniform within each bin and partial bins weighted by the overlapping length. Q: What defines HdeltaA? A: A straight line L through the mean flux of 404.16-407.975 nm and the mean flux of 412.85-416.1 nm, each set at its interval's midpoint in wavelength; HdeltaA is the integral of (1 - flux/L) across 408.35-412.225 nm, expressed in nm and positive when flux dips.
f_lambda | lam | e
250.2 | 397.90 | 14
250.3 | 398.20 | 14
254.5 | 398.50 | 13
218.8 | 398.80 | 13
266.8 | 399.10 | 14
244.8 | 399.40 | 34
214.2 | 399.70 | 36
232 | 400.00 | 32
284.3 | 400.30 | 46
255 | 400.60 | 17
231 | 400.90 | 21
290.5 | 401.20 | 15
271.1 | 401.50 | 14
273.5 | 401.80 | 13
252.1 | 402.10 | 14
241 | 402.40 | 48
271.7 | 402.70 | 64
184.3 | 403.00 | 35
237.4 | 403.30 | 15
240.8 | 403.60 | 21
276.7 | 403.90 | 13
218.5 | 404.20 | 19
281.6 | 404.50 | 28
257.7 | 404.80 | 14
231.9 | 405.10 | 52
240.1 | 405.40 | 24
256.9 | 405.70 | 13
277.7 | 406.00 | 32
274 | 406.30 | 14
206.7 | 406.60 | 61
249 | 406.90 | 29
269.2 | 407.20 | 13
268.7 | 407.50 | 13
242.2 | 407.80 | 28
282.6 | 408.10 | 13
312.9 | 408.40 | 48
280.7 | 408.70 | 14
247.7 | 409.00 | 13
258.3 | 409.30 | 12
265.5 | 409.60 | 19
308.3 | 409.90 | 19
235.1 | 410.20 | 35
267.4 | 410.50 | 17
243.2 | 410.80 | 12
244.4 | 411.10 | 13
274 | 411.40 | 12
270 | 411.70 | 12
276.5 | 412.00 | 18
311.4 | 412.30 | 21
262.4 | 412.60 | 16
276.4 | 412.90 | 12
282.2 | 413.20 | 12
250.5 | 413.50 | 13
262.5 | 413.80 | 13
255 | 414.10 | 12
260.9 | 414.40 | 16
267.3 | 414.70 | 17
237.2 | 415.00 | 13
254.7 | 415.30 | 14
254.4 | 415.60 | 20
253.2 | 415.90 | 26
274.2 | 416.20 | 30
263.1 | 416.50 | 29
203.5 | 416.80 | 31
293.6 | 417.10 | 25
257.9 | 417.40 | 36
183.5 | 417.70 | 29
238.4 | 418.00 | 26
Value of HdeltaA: -0.175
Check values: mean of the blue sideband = 253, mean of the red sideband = 259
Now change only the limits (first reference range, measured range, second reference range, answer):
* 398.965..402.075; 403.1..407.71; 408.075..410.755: 0.23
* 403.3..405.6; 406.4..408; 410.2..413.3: 0.05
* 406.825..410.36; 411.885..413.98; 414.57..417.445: -0.10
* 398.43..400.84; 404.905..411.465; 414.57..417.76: -0.32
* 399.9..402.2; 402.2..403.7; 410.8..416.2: 0.15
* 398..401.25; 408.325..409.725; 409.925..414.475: -0.05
